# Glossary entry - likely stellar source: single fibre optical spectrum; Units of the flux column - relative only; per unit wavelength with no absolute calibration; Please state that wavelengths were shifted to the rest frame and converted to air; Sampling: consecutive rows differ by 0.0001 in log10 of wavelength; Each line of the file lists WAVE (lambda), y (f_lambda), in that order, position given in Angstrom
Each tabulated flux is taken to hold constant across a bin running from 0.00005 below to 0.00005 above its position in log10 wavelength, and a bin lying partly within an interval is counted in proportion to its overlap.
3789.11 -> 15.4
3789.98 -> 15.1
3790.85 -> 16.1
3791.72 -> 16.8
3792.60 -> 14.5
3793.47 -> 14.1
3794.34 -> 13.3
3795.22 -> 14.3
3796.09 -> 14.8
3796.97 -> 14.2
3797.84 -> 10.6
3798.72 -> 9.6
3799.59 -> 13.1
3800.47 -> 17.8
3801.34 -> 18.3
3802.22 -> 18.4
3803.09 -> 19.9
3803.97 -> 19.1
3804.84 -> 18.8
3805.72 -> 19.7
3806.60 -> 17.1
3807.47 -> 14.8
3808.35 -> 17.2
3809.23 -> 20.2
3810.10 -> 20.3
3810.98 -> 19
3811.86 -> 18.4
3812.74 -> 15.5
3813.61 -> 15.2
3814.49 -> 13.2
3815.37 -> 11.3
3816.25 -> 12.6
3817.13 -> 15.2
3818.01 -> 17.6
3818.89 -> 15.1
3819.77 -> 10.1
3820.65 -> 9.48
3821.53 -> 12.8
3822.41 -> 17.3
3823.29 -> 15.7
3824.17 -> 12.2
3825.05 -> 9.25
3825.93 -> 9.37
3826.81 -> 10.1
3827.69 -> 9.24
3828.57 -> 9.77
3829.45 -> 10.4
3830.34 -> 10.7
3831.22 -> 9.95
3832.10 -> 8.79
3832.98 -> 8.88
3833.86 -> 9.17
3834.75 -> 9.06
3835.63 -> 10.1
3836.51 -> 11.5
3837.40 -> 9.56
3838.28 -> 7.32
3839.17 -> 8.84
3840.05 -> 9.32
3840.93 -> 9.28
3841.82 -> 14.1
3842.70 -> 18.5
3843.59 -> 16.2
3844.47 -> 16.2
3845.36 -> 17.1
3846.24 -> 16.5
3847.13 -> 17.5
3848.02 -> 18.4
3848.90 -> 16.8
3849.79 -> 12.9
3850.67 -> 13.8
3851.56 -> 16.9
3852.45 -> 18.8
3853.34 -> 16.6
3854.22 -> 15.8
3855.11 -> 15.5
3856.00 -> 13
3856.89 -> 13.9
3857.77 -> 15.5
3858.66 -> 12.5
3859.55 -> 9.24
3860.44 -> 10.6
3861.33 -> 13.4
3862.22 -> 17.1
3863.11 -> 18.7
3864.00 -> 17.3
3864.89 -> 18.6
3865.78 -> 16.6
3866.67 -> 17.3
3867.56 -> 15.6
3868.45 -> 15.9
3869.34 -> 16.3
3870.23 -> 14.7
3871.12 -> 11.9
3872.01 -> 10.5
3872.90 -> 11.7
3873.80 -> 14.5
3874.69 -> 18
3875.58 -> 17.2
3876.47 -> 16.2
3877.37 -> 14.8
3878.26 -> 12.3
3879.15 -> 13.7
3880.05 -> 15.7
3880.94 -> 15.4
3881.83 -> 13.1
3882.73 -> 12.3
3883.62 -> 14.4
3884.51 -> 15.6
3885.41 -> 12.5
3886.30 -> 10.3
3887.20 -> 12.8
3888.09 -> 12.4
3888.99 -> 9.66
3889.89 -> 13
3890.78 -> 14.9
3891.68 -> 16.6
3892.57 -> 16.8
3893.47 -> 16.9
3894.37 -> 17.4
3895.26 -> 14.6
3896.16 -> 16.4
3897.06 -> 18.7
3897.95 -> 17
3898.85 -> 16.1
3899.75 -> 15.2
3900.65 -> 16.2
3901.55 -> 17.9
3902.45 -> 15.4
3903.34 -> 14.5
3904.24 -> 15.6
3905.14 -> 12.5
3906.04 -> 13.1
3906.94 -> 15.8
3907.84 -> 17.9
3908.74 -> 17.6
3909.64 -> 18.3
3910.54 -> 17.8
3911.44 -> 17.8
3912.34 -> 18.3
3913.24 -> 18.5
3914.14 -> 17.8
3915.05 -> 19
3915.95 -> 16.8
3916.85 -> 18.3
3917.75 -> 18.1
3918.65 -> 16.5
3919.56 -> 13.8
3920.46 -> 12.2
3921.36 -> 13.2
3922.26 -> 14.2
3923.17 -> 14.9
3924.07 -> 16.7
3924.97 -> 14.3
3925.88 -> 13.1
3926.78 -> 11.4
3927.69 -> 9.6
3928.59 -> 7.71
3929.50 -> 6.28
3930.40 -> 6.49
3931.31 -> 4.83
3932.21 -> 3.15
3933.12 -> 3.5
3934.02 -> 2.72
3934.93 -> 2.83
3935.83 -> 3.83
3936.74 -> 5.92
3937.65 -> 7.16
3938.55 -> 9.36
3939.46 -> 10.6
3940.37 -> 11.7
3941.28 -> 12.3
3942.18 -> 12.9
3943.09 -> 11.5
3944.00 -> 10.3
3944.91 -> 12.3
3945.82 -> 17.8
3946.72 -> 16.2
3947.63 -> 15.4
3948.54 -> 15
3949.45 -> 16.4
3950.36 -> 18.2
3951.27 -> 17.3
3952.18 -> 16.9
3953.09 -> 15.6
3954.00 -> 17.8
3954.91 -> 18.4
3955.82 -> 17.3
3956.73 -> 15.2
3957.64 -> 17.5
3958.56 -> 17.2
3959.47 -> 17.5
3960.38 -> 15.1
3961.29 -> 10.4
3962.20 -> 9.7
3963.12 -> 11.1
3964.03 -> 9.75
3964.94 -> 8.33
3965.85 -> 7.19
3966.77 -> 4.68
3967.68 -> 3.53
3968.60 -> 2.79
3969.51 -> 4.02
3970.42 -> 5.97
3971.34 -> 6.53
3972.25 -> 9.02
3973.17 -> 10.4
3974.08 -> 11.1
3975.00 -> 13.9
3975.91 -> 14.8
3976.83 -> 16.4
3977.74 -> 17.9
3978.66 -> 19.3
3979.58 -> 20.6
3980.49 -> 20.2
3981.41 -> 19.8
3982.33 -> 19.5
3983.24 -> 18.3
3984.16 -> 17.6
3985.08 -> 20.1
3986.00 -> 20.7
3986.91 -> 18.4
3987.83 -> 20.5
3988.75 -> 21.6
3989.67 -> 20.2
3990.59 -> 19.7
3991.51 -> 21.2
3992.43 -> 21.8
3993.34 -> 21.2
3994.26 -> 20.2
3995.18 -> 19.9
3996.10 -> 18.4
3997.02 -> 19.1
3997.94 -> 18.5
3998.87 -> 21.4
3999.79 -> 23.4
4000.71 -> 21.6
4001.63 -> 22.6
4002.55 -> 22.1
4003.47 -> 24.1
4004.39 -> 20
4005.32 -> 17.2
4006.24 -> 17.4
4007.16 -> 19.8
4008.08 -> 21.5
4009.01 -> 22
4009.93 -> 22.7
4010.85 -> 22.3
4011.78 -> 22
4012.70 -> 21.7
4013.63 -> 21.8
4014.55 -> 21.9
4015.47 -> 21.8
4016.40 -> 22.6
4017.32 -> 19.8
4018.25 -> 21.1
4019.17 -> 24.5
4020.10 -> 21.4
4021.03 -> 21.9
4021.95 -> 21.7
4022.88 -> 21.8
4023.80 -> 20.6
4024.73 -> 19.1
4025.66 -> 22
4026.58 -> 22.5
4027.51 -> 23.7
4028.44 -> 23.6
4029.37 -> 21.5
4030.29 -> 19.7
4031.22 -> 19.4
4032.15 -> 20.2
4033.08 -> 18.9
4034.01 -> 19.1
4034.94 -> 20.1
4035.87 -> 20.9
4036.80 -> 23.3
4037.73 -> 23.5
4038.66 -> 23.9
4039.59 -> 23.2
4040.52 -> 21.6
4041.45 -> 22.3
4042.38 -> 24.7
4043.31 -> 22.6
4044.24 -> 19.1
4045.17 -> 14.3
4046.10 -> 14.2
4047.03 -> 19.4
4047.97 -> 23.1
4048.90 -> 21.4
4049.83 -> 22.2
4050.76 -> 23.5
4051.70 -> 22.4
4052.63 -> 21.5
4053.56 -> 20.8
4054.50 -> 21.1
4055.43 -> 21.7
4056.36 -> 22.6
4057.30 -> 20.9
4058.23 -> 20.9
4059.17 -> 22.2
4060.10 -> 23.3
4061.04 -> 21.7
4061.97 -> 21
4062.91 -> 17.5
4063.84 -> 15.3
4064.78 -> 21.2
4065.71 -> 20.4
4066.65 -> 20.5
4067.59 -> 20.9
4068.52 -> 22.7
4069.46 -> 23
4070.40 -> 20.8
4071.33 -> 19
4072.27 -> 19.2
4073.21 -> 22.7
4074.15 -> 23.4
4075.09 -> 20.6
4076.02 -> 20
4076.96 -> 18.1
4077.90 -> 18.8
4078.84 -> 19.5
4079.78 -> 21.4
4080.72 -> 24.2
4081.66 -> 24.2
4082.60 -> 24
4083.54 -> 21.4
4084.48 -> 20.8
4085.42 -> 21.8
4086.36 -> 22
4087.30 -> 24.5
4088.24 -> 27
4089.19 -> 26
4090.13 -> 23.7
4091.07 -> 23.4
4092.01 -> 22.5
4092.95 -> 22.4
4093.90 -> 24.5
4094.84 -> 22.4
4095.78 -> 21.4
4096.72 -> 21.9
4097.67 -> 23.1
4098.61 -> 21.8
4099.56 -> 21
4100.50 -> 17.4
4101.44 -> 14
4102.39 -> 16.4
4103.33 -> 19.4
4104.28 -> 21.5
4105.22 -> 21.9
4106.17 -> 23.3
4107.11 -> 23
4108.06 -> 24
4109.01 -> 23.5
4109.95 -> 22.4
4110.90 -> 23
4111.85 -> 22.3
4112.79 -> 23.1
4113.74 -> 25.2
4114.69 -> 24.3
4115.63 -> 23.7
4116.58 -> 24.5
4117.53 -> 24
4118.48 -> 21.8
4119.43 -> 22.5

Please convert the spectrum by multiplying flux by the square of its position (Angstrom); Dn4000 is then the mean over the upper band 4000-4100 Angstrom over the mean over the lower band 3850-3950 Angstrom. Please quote 1.67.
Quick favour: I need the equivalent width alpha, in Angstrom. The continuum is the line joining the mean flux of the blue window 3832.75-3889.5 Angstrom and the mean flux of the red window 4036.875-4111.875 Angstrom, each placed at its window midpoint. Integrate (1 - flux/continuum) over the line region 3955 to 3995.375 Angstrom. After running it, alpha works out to 7.0 Angstrom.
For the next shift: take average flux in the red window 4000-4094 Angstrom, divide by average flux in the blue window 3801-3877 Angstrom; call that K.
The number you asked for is 1.50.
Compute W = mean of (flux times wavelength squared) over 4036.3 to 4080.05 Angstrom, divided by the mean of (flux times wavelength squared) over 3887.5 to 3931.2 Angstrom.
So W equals 1.51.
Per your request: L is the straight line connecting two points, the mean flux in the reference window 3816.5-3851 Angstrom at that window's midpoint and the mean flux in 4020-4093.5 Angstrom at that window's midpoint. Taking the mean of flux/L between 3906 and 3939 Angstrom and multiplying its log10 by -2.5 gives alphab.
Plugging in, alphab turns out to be 0.27 mag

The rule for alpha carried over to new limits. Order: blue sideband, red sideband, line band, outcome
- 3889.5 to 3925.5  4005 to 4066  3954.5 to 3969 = 5.2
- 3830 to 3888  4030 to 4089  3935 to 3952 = 4.7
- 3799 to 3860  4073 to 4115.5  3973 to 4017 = -1.8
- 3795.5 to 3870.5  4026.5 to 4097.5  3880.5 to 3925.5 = 2.7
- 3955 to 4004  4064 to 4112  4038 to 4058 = -1.7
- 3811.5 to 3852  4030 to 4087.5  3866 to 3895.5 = 0.3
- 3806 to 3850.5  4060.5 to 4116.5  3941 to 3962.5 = 2.6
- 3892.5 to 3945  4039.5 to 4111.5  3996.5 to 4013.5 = -3.2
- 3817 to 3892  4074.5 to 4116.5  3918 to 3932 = 3.8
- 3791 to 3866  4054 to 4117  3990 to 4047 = -3.8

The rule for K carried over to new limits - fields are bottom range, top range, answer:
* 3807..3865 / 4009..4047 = 1.56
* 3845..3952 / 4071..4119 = 1.56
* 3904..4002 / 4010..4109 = 1.49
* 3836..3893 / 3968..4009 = 1.24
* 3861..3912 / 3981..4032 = 1.37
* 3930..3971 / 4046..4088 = 1.94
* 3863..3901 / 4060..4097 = 1.45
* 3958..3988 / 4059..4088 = 1.59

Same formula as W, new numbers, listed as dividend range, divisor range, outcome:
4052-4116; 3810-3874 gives 1.80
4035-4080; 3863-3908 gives 1.52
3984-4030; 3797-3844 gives 1.72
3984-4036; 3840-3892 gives 1.53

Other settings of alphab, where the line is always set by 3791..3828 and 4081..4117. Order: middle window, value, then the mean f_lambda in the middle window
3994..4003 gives -0.047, 20.7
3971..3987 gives 0.180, 16.4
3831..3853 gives 0.206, 13.1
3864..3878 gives 0.080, 15.3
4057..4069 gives 0.044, 20.7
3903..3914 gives 0.062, 16.5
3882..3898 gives 0.175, 14.5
